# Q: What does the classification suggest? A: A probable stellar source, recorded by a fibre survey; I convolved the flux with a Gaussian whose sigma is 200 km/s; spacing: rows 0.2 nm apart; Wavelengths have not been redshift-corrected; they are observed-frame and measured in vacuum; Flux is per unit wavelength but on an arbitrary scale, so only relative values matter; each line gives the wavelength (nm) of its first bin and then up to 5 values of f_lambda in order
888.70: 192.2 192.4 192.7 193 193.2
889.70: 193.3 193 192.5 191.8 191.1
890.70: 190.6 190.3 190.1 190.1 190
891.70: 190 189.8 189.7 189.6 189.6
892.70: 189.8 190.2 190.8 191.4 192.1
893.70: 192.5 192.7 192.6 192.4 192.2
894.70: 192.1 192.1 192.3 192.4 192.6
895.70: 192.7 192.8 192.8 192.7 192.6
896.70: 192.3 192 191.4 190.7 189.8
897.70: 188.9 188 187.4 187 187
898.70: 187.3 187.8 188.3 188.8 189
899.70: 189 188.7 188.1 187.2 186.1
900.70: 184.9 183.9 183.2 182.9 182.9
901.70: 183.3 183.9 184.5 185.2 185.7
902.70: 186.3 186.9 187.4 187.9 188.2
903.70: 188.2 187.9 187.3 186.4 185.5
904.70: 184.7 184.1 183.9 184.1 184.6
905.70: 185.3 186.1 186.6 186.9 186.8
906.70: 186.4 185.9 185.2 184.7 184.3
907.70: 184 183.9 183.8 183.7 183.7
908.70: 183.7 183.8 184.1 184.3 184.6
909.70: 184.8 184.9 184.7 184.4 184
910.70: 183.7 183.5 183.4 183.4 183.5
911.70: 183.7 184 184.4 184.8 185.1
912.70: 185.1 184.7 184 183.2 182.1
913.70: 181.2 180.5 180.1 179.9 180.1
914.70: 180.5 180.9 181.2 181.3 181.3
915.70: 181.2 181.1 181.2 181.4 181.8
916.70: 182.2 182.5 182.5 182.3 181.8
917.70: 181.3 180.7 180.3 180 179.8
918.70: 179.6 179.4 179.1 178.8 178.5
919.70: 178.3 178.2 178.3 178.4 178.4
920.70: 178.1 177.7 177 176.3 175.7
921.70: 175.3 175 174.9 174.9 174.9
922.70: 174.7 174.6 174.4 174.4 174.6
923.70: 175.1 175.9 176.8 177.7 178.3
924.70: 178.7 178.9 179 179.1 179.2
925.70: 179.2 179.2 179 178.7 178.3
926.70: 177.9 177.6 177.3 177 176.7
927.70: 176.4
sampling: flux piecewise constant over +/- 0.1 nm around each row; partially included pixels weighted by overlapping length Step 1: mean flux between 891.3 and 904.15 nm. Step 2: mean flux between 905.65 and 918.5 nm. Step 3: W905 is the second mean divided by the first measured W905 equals 0.97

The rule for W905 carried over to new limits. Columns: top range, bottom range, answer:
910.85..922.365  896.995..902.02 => 0.97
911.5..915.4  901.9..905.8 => 0.98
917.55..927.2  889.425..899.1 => 0.93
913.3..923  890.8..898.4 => 0.94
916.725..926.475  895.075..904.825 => 0.95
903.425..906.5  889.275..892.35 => 0.97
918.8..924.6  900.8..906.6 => 0.95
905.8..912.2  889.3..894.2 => 0.97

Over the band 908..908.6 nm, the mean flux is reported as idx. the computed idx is 184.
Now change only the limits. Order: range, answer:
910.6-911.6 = 184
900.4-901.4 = 184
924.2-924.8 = 178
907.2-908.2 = 184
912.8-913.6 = 184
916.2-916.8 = 182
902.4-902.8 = 186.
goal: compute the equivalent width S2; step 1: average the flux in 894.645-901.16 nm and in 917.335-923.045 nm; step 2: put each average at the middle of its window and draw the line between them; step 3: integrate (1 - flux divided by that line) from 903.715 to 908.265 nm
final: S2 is 0.00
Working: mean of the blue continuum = 189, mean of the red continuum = 178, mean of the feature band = 185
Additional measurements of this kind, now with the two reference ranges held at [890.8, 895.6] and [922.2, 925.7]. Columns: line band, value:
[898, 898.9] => 0.007 nm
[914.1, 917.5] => -0.016 nm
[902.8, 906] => -0.005 nm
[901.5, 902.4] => 0.014 nm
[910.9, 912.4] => -0.012 nm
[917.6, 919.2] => -0.007 nm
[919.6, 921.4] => 0.004 nm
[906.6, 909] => -0.002 nm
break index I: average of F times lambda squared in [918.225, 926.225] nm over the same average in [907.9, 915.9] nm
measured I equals 1.0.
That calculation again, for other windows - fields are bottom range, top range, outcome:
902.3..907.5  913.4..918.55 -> 1.00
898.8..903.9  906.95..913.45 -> 1.01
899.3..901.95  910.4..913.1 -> 1.02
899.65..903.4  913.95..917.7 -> 1.01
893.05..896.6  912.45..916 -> 0.99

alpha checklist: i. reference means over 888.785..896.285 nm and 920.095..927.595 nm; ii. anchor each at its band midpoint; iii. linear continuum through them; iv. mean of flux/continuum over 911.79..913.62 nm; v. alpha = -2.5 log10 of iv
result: -0.01 mag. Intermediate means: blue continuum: 192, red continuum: 177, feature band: 184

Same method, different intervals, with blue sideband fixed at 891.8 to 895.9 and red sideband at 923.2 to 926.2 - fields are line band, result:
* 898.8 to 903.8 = 0.01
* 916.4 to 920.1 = 0.00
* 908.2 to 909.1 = 0.01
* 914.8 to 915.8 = 0.00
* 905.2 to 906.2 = 0.01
